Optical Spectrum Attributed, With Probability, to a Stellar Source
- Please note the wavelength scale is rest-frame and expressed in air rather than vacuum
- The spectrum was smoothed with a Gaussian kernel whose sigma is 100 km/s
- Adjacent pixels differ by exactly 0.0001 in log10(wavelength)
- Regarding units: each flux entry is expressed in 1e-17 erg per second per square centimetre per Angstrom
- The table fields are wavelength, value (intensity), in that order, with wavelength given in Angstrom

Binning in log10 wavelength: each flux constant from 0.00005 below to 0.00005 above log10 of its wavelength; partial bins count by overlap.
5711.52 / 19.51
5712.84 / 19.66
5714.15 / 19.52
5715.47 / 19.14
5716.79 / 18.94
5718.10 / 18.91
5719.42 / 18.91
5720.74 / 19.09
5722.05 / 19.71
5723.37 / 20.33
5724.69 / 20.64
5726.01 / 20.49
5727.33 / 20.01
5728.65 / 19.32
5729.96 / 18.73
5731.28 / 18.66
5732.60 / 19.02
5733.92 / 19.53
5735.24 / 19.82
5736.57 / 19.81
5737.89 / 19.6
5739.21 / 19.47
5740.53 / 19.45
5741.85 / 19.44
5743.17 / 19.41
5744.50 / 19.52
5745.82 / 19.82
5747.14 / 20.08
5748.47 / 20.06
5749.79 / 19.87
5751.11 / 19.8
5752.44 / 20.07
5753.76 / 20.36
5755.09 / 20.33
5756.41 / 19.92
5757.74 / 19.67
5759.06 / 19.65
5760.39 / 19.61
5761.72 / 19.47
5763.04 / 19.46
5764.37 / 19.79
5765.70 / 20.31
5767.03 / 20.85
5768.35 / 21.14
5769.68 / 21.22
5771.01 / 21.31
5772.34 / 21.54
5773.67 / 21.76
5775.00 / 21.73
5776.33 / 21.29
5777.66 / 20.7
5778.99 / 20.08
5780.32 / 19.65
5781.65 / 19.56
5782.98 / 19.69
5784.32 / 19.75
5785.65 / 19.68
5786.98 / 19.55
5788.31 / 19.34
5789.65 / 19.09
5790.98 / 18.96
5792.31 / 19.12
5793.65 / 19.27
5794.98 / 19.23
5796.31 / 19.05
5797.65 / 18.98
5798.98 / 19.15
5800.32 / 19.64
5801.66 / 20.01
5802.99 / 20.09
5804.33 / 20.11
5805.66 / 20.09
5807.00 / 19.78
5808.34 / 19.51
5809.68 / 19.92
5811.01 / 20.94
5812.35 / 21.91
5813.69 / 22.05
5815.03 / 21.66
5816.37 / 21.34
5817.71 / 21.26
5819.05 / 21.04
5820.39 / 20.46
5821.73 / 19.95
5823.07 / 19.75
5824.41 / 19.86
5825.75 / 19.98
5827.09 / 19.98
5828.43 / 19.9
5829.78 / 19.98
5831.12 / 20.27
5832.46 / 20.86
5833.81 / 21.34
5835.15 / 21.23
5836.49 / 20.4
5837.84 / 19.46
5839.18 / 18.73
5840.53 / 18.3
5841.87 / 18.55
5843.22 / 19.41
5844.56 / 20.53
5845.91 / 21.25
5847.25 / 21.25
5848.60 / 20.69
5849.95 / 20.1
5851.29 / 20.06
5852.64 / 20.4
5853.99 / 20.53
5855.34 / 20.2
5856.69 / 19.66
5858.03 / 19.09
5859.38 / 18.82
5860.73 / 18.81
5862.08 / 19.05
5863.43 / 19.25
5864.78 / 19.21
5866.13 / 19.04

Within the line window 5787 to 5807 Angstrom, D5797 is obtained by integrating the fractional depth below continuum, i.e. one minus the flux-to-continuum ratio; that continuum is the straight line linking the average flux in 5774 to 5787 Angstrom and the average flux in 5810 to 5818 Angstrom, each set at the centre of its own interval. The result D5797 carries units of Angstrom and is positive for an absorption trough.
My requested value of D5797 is 1.3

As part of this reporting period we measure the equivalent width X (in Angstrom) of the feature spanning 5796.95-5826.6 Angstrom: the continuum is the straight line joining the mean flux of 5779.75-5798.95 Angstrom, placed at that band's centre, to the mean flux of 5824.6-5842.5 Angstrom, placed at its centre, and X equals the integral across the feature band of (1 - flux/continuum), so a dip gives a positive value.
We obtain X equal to -1.1 Angstrom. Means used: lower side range 19.3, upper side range 19.9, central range 20.3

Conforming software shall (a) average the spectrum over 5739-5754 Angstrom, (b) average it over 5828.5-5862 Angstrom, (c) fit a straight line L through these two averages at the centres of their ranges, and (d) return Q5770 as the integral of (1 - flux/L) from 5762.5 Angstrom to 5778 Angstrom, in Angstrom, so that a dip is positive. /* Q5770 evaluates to -0.9 Angstrom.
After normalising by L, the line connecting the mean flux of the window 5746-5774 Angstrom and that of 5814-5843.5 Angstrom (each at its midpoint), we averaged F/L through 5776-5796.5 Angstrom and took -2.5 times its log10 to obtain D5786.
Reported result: 0.03 mag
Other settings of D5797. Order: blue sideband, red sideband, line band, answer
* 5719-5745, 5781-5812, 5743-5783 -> -1.41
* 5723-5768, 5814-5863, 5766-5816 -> -0.65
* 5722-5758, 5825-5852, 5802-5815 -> -0.35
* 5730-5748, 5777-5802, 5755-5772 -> -0.65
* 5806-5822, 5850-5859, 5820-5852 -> 0.42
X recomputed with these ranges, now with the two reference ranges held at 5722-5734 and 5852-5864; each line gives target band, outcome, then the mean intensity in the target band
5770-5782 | -0.8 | 20.9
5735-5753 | -0.1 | 19.7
